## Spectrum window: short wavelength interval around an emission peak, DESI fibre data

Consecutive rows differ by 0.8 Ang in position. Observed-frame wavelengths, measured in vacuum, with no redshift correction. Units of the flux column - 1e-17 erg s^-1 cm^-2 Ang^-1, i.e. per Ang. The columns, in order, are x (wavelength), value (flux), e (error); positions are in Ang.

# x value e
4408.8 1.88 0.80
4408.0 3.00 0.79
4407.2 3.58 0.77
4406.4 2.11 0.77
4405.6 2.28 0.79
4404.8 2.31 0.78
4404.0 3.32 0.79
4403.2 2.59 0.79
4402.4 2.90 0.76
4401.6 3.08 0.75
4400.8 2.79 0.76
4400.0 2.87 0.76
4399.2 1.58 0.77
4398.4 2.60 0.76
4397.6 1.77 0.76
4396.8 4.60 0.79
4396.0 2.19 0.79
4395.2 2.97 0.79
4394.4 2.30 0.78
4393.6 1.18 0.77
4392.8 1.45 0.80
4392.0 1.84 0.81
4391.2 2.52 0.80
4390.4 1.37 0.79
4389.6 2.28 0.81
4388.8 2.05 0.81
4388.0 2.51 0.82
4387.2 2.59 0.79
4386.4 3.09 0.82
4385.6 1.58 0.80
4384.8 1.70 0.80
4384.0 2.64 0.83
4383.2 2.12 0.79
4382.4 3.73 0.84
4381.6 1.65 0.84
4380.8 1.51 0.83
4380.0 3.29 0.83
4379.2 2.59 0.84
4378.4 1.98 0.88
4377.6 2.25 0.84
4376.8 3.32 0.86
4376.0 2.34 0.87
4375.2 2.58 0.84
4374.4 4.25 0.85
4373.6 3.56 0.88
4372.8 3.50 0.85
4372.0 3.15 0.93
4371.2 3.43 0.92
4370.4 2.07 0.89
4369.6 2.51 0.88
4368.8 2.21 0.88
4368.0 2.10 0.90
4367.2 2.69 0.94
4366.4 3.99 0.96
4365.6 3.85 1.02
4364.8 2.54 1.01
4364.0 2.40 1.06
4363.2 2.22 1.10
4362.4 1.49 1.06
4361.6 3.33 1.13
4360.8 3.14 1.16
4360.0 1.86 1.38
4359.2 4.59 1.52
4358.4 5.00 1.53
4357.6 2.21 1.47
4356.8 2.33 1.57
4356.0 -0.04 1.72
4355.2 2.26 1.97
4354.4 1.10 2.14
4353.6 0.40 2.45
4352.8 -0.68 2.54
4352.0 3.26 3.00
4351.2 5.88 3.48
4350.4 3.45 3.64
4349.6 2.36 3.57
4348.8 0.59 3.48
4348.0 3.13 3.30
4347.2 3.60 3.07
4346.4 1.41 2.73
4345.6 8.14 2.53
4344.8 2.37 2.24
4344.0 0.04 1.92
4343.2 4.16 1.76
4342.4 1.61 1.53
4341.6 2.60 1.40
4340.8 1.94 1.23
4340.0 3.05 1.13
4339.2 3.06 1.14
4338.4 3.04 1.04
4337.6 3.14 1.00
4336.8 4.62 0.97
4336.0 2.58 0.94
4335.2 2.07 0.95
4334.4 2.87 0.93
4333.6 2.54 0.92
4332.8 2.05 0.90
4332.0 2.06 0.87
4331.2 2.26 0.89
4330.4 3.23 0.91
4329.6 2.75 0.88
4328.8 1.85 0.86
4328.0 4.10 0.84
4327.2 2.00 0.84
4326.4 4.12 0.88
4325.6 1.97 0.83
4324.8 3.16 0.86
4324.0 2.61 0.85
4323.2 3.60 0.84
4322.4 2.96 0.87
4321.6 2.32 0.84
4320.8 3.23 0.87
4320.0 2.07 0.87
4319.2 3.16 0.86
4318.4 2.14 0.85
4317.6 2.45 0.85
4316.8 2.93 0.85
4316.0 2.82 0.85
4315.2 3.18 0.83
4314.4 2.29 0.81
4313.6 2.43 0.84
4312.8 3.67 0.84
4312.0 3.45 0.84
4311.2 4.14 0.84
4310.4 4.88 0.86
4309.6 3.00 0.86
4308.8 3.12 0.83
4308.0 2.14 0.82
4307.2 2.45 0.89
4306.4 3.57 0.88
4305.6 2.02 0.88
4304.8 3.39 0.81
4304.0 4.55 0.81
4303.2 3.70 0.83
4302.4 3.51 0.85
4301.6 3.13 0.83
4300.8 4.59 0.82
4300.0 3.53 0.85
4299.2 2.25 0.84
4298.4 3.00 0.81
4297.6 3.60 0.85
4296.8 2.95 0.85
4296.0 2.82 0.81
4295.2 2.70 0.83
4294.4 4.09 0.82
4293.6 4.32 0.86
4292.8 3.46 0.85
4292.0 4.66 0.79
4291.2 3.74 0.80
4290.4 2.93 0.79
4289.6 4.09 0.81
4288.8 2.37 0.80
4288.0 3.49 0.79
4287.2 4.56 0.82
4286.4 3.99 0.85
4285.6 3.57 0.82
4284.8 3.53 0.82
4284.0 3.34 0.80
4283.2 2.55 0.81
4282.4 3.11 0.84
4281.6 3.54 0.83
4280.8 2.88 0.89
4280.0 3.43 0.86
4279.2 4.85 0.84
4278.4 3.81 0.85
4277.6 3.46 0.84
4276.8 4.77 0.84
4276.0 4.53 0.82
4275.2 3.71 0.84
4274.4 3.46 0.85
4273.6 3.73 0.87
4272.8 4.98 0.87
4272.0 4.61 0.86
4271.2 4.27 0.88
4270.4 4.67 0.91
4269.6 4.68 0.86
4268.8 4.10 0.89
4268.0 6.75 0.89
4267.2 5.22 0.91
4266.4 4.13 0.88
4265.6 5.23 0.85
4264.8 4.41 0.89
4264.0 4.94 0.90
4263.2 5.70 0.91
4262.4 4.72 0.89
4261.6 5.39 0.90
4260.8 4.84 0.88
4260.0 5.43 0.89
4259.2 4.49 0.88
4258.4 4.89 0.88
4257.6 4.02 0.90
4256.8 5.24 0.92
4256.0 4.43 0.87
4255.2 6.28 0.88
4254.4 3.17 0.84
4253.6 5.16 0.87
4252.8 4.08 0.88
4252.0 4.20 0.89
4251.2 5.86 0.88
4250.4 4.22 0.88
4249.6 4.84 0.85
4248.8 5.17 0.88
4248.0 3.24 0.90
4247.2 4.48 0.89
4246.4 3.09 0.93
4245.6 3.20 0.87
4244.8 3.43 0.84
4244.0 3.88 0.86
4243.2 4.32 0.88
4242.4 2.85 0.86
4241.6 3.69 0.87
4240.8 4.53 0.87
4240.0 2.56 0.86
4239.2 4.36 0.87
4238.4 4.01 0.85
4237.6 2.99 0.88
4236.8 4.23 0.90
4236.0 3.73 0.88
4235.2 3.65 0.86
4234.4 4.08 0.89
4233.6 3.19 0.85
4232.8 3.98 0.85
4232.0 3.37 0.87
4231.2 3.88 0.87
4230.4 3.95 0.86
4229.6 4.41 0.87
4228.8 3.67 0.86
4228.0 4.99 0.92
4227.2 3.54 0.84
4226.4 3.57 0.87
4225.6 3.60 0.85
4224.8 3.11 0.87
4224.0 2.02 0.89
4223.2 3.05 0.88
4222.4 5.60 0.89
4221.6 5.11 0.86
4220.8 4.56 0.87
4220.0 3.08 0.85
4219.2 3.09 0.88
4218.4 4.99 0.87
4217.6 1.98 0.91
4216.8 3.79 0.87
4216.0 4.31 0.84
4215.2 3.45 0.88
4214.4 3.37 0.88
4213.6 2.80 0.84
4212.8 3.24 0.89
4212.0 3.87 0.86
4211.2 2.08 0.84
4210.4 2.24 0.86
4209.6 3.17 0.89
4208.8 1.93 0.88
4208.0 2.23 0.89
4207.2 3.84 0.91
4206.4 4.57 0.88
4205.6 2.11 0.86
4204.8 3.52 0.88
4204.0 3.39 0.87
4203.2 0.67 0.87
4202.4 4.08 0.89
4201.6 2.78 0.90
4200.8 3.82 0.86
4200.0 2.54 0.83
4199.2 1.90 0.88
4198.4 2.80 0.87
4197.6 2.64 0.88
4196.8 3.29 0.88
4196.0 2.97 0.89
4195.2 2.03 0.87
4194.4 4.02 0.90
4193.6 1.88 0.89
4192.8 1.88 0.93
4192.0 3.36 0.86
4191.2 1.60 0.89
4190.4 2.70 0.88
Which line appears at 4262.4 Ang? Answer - C III] 1909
